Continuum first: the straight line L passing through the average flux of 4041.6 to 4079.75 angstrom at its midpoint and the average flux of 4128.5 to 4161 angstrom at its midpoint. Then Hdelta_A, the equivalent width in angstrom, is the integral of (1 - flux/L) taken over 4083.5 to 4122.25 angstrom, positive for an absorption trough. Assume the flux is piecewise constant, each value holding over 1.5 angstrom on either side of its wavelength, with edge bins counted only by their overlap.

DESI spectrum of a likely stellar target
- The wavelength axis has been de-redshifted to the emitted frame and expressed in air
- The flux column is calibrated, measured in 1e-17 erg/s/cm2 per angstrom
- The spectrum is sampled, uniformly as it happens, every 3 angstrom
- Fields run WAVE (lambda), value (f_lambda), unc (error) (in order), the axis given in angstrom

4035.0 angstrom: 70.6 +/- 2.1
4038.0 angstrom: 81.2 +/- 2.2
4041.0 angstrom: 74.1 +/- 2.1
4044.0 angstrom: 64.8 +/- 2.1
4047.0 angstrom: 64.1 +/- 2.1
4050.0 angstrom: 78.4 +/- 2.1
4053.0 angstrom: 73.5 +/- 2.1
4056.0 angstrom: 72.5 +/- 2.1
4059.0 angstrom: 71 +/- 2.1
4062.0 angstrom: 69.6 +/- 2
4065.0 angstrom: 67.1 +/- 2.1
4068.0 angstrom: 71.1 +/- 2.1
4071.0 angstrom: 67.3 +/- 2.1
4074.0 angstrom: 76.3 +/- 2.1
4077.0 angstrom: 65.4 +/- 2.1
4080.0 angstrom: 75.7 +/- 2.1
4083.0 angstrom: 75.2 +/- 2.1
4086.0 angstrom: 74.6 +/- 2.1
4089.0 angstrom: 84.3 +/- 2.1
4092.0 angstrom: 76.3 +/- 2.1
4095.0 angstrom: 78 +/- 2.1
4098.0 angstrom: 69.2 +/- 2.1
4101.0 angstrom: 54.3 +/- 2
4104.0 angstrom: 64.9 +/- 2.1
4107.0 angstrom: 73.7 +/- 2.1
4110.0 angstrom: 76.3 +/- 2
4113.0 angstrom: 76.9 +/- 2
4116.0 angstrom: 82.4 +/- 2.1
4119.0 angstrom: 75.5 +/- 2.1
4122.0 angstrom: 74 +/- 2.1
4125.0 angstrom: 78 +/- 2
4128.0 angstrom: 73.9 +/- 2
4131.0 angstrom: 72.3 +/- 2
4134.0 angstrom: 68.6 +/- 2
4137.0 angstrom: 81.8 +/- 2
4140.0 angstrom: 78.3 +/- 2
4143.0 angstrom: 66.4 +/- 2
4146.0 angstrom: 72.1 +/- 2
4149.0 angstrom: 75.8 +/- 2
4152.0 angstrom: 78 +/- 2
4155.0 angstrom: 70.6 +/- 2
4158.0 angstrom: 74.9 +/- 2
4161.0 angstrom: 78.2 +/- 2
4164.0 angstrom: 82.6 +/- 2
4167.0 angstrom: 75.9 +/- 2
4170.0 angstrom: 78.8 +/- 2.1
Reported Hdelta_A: -0.9 angstrom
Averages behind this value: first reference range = 70.4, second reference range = 74.1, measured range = 73.9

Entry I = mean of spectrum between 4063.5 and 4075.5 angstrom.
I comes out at 70.4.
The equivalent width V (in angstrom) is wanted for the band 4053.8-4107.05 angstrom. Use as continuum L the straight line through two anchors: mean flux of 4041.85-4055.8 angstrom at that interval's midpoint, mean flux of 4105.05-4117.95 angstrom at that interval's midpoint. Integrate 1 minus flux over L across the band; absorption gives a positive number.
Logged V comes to 1.6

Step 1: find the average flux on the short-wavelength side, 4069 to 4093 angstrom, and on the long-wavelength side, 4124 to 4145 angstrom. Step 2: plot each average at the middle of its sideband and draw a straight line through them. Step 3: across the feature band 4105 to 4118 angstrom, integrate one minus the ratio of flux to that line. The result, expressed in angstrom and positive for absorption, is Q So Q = -0.46 angstrom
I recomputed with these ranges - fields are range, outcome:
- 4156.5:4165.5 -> 78.6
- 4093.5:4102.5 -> 67.2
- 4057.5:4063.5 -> 70.3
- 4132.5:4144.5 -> 73.8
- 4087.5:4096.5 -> 79.5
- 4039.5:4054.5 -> 71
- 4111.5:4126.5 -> 77.4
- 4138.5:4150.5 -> 73.1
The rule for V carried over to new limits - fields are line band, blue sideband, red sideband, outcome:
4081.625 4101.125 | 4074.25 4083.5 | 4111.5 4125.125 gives -0.2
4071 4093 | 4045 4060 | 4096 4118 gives -1.0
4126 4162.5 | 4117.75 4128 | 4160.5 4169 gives 1.4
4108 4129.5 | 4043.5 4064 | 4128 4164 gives -0.9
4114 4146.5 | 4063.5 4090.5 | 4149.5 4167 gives 0.2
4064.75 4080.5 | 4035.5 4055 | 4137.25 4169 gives 0.6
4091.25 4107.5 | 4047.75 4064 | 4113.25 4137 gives 1.2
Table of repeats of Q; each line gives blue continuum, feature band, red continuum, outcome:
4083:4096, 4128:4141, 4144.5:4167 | 0.3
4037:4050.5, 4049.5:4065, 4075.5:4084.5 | 0.0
